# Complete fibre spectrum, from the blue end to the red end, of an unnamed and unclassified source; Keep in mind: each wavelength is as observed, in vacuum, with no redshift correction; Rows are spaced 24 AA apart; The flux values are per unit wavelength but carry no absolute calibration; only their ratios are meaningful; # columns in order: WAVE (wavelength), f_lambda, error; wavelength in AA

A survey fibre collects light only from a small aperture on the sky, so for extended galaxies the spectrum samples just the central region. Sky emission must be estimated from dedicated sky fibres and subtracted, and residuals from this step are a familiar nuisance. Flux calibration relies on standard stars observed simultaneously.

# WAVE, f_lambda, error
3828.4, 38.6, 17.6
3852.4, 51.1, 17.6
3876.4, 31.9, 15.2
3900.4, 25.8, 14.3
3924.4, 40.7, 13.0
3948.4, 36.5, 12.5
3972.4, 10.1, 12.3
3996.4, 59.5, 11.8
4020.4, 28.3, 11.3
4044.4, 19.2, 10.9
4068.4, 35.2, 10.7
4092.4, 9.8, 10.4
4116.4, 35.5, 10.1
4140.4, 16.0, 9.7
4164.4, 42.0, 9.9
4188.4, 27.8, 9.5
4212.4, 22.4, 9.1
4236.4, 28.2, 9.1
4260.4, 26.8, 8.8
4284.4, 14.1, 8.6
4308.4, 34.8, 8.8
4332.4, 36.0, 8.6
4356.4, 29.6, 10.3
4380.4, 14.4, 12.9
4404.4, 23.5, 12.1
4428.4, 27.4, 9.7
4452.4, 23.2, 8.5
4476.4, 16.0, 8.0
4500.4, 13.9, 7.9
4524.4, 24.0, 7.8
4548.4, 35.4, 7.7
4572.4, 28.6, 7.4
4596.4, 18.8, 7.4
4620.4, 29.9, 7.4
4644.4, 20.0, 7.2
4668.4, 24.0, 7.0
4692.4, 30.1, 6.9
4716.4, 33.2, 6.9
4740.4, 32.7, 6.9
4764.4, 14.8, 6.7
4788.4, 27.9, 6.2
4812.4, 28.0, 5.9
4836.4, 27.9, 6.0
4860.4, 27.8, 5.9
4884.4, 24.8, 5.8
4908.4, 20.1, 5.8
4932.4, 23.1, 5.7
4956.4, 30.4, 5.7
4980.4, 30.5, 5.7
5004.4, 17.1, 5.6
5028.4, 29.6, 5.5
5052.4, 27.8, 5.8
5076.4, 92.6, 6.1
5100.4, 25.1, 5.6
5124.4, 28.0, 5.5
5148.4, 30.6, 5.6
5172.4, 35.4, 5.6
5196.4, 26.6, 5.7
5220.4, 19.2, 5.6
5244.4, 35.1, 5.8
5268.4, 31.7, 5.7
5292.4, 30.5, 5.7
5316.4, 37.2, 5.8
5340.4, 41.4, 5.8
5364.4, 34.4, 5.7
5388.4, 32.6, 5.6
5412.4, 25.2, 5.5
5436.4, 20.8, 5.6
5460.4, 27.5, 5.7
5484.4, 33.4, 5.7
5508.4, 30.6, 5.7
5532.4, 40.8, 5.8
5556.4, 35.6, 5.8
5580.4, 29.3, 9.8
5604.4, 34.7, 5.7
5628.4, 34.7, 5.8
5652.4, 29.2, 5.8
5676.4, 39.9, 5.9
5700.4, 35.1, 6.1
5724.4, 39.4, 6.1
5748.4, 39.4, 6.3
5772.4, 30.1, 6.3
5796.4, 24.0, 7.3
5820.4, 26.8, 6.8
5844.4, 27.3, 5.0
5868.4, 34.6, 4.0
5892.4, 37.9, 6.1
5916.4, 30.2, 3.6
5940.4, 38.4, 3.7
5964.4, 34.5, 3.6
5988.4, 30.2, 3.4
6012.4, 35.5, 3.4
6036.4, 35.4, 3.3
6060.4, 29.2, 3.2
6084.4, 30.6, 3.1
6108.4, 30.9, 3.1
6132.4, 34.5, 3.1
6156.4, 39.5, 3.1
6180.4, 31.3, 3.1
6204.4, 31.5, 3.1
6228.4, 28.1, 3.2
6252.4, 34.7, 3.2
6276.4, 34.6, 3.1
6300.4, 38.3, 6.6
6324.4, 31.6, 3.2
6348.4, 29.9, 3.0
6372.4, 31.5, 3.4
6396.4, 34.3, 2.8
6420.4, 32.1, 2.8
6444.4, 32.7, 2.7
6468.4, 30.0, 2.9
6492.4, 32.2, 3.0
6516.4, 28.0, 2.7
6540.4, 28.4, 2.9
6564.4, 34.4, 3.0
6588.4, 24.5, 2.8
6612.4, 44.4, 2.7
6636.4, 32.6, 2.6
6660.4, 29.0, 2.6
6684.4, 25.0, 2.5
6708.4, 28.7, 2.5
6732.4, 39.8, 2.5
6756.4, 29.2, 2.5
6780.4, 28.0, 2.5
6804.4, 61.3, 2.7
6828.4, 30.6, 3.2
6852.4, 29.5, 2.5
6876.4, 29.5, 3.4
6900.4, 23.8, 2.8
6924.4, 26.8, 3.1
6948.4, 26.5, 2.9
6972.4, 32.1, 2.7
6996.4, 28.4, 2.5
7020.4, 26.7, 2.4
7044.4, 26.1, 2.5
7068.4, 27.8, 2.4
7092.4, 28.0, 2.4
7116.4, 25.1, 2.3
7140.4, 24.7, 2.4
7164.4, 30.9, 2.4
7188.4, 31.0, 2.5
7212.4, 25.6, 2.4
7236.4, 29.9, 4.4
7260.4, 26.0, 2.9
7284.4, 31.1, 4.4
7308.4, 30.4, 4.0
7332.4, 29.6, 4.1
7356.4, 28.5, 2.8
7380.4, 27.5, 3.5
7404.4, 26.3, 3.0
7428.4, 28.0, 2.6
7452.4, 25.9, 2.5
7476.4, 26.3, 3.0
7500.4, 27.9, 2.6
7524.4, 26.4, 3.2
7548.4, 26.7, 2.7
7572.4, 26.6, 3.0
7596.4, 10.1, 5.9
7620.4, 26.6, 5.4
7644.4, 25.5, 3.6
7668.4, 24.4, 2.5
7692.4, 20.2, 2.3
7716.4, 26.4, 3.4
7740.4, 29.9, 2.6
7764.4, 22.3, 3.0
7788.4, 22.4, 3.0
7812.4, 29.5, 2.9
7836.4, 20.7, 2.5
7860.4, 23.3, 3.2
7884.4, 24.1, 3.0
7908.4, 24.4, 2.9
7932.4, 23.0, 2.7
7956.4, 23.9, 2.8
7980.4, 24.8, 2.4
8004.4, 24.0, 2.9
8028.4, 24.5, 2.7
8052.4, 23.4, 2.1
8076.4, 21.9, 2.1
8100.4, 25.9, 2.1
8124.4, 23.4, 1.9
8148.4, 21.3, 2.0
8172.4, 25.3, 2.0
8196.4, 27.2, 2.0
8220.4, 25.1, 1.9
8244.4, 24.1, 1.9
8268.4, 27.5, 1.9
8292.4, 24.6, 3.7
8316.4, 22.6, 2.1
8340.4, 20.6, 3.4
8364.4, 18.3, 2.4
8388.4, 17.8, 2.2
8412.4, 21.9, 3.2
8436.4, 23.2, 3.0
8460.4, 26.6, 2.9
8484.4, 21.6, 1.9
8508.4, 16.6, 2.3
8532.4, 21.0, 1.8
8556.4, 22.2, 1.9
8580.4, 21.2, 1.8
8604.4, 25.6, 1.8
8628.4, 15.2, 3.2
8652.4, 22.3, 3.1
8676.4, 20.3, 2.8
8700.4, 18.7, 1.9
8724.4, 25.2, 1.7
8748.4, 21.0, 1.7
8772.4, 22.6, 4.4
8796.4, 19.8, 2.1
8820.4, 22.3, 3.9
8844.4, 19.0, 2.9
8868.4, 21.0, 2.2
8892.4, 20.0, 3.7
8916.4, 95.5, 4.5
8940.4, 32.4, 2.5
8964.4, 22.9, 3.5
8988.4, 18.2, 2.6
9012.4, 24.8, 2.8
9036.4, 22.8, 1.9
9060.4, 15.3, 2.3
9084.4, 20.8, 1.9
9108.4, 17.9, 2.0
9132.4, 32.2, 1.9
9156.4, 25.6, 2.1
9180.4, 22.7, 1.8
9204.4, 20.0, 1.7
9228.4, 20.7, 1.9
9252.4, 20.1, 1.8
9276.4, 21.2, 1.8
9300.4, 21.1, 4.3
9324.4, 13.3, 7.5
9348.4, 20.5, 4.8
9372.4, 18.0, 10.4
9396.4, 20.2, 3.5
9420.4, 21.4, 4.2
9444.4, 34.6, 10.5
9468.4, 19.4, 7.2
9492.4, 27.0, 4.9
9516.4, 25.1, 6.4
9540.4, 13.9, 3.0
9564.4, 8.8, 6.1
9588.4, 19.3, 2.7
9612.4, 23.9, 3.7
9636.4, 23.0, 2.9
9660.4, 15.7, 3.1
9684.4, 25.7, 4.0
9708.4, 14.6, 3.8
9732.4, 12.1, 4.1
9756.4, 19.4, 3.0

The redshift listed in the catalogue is 0.359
